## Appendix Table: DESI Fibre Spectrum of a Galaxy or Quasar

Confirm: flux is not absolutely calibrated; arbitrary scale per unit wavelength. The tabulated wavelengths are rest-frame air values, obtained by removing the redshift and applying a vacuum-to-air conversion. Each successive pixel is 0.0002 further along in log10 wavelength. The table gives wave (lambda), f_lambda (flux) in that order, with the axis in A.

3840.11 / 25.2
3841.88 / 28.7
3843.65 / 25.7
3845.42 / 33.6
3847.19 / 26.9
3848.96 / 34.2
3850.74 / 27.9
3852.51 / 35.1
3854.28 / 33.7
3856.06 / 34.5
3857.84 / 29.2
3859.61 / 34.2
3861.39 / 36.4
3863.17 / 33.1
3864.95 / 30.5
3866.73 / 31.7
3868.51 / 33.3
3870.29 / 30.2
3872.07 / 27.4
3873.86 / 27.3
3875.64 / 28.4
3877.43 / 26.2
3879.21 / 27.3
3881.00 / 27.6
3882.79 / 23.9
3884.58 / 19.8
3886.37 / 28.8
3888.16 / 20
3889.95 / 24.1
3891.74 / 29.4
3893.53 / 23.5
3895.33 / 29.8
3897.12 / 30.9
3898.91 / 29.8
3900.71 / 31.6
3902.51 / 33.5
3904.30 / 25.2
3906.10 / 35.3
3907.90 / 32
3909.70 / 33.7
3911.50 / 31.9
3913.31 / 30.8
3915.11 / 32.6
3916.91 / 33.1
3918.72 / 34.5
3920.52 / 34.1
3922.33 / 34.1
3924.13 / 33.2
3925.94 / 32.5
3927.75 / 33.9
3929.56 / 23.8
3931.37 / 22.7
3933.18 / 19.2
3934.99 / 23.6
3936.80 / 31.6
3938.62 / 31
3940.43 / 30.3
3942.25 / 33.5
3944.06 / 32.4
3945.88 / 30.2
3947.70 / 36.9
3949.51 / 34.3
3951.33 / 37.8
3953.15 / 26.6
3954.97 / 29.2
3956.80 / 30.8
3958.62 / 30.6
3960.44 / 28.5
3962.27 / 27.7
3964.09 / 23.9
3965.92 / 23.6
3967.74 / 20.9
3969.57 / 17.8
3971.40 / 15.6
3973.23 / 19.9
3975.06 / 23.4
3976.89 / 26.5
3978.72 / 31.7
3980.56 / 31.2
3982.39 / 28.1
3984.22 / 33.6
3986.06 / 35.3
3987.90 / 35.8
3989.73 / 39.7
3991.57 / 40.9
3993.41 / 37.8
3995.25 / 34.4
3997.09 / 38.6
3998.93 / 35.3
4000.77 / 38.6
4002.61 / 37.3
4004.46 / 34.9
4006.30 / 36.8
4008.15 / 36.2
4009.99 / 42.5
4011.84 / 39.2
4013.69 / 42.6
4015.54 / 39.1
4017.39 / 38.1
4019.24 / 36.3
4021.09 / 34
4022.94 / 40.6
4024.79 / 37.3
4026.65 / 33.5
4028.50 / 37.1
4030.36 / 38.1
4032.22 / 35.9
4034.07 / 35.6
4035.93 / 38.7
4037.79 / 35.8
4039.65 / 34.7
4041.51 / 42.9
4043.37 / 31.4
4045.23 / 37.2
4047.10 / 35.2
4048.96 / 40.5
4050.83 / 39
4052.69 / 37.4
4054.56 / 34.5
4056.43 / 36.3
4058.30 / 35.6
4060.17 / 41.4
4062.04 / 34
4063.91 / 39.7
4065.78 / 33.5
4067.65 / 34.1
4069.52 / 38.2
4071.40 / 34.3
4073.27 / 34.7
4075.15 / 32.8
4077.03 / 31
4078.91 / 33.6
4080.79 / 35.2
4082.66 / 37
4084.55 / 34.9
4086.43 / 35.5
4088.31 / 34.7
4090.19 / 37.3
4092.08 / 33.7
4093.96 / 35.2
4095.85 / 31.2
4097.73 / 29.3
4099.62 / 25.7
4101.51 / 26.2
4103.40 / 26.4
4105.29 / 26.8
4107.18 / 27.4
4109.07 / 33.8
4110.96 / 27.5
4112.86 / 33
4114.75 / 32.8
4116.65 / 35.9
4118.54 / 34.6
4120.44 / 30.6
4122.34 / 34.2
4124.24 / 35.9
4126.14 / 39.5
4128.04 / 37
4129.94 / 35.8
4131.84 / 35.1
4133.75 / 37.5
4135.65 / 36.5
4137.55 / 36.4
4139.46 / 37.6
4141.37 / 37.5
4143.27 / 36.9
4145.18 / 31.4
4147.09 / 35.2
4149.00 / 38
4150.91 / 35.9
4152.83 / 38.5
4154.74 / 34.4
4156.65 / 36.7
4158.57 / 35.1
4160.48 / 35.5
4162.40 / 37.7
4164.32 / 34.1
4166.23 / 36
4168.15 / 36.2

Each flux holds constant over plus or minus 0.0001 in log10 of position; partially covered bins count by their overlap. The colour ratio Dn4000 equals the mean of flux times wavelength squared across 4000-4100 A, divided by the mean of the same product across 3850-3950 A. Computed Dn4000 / 1.29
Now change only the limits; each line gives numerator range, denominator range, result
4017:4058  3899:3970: 1.29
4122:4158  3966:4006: 1.25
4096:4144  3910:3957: 1.18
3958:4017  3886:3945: 1.12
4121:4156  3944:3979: 1.45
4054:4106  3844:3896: 1.28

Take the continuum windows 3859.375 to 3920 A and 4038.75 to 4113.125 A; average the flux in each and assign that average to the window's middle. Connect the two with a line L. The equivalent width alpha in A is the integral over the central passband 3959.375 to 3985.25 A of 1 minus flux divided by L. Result 5.2 A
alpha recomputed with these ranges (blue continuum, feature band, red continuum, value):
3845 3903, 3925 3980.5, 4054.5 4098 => 6.7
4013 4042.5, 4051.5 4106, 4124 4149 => 4.6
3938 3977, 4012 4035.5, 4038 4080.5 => -3.1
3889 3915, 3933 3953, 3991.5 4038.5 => 1.0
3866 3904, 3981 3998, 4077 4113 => -3.5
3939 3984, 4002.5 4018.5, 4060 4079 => -3.7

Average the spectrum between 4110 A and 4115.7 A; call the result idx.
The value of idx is 31.1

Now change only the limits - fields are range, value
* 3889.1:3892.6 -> 26.8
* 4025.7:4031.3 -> 36.2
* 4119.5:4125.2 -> 33.6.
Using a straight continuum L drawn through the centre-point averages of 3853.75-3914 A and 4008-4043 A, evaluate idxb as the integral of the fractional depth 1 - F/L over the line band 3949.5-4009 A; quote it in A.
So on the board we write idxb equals 7.1 A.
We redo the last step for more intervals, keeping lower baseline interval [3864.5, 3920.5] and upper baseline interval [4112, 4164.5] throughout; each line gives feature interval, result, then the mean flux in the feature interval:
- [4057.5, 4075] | -1.1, 36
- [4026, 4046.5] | -2.1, 36.5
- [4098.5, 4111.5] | 2.7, 27.7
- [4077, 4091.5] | -0.3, 35.1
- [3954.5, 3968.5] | 1.9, 26.9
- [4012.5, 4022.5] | -1.7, 38.2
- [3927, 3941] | 1.6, 26.9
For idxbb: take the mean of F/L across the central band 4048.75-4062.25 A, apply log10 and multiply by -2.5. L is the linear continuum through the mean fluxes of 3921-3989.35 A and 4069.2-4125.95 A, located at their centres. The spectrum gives -0.18 mag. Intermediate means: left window 28.8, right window 32.7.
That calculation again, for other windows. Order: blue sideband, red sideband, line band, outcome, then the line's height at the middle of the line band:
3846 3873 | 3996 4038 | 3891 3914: 0.097 mag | 33.4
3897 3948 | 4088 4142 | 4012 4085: -0.128 mag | 32.4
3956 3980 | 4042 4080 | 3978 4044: -0.228 mag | 29.9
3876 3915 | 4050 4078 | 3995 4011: -0.130 mag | 33.1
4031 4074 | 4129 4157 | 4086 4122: 0.158 mag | 36.4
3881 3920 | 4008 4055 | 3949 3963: 0.073 mag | 32.8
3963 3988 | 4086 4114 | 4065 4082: -0.150 mag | 29.8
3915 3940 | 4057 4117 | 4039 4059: -0.139 mag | 32.4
